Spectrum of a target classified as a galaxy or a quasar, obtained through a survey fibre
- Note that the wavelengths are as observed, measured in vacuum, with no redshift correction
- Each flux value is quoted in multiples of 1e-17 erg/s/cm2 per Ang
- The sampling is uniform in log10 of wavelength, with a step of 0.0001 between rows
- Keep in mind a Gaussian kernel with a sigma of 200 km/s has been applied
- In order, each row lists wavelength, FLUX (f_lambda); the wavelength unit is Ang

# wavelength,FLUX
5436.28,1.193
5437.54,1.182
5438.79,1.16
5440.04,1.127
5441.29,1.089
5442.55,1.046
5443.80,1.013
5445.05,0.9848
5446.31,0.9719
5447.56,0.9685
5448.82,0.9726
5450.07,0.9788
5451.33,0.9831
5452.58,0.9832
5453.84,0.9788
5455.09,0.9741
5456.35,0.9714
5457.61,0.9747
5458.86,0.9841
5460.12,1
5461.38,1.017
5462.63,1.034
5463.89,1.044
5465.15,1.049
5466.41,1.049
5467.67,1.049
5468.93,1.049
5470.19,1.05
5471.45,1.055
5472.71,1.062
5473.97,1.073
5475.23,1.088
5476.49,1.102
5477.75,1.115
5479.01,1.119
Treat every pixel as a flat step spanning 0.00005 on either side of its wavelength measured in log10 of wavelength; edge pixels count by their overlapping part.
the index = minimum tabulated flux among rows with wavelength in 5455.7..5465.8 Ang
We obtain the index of 0.9714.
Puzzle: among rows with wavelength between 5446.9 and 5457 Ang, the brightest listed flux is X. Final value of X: 0.9832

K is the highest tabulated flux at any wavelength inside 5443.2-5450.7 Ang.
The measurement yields 1.013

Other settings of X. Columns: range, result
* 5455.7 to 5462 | 1.017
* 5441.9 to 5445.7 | 1.046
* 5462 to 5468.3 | 1.049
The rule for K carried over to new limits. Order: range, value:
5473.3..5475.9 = 1.088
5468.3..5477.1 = 1.102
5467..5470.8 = 1.05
